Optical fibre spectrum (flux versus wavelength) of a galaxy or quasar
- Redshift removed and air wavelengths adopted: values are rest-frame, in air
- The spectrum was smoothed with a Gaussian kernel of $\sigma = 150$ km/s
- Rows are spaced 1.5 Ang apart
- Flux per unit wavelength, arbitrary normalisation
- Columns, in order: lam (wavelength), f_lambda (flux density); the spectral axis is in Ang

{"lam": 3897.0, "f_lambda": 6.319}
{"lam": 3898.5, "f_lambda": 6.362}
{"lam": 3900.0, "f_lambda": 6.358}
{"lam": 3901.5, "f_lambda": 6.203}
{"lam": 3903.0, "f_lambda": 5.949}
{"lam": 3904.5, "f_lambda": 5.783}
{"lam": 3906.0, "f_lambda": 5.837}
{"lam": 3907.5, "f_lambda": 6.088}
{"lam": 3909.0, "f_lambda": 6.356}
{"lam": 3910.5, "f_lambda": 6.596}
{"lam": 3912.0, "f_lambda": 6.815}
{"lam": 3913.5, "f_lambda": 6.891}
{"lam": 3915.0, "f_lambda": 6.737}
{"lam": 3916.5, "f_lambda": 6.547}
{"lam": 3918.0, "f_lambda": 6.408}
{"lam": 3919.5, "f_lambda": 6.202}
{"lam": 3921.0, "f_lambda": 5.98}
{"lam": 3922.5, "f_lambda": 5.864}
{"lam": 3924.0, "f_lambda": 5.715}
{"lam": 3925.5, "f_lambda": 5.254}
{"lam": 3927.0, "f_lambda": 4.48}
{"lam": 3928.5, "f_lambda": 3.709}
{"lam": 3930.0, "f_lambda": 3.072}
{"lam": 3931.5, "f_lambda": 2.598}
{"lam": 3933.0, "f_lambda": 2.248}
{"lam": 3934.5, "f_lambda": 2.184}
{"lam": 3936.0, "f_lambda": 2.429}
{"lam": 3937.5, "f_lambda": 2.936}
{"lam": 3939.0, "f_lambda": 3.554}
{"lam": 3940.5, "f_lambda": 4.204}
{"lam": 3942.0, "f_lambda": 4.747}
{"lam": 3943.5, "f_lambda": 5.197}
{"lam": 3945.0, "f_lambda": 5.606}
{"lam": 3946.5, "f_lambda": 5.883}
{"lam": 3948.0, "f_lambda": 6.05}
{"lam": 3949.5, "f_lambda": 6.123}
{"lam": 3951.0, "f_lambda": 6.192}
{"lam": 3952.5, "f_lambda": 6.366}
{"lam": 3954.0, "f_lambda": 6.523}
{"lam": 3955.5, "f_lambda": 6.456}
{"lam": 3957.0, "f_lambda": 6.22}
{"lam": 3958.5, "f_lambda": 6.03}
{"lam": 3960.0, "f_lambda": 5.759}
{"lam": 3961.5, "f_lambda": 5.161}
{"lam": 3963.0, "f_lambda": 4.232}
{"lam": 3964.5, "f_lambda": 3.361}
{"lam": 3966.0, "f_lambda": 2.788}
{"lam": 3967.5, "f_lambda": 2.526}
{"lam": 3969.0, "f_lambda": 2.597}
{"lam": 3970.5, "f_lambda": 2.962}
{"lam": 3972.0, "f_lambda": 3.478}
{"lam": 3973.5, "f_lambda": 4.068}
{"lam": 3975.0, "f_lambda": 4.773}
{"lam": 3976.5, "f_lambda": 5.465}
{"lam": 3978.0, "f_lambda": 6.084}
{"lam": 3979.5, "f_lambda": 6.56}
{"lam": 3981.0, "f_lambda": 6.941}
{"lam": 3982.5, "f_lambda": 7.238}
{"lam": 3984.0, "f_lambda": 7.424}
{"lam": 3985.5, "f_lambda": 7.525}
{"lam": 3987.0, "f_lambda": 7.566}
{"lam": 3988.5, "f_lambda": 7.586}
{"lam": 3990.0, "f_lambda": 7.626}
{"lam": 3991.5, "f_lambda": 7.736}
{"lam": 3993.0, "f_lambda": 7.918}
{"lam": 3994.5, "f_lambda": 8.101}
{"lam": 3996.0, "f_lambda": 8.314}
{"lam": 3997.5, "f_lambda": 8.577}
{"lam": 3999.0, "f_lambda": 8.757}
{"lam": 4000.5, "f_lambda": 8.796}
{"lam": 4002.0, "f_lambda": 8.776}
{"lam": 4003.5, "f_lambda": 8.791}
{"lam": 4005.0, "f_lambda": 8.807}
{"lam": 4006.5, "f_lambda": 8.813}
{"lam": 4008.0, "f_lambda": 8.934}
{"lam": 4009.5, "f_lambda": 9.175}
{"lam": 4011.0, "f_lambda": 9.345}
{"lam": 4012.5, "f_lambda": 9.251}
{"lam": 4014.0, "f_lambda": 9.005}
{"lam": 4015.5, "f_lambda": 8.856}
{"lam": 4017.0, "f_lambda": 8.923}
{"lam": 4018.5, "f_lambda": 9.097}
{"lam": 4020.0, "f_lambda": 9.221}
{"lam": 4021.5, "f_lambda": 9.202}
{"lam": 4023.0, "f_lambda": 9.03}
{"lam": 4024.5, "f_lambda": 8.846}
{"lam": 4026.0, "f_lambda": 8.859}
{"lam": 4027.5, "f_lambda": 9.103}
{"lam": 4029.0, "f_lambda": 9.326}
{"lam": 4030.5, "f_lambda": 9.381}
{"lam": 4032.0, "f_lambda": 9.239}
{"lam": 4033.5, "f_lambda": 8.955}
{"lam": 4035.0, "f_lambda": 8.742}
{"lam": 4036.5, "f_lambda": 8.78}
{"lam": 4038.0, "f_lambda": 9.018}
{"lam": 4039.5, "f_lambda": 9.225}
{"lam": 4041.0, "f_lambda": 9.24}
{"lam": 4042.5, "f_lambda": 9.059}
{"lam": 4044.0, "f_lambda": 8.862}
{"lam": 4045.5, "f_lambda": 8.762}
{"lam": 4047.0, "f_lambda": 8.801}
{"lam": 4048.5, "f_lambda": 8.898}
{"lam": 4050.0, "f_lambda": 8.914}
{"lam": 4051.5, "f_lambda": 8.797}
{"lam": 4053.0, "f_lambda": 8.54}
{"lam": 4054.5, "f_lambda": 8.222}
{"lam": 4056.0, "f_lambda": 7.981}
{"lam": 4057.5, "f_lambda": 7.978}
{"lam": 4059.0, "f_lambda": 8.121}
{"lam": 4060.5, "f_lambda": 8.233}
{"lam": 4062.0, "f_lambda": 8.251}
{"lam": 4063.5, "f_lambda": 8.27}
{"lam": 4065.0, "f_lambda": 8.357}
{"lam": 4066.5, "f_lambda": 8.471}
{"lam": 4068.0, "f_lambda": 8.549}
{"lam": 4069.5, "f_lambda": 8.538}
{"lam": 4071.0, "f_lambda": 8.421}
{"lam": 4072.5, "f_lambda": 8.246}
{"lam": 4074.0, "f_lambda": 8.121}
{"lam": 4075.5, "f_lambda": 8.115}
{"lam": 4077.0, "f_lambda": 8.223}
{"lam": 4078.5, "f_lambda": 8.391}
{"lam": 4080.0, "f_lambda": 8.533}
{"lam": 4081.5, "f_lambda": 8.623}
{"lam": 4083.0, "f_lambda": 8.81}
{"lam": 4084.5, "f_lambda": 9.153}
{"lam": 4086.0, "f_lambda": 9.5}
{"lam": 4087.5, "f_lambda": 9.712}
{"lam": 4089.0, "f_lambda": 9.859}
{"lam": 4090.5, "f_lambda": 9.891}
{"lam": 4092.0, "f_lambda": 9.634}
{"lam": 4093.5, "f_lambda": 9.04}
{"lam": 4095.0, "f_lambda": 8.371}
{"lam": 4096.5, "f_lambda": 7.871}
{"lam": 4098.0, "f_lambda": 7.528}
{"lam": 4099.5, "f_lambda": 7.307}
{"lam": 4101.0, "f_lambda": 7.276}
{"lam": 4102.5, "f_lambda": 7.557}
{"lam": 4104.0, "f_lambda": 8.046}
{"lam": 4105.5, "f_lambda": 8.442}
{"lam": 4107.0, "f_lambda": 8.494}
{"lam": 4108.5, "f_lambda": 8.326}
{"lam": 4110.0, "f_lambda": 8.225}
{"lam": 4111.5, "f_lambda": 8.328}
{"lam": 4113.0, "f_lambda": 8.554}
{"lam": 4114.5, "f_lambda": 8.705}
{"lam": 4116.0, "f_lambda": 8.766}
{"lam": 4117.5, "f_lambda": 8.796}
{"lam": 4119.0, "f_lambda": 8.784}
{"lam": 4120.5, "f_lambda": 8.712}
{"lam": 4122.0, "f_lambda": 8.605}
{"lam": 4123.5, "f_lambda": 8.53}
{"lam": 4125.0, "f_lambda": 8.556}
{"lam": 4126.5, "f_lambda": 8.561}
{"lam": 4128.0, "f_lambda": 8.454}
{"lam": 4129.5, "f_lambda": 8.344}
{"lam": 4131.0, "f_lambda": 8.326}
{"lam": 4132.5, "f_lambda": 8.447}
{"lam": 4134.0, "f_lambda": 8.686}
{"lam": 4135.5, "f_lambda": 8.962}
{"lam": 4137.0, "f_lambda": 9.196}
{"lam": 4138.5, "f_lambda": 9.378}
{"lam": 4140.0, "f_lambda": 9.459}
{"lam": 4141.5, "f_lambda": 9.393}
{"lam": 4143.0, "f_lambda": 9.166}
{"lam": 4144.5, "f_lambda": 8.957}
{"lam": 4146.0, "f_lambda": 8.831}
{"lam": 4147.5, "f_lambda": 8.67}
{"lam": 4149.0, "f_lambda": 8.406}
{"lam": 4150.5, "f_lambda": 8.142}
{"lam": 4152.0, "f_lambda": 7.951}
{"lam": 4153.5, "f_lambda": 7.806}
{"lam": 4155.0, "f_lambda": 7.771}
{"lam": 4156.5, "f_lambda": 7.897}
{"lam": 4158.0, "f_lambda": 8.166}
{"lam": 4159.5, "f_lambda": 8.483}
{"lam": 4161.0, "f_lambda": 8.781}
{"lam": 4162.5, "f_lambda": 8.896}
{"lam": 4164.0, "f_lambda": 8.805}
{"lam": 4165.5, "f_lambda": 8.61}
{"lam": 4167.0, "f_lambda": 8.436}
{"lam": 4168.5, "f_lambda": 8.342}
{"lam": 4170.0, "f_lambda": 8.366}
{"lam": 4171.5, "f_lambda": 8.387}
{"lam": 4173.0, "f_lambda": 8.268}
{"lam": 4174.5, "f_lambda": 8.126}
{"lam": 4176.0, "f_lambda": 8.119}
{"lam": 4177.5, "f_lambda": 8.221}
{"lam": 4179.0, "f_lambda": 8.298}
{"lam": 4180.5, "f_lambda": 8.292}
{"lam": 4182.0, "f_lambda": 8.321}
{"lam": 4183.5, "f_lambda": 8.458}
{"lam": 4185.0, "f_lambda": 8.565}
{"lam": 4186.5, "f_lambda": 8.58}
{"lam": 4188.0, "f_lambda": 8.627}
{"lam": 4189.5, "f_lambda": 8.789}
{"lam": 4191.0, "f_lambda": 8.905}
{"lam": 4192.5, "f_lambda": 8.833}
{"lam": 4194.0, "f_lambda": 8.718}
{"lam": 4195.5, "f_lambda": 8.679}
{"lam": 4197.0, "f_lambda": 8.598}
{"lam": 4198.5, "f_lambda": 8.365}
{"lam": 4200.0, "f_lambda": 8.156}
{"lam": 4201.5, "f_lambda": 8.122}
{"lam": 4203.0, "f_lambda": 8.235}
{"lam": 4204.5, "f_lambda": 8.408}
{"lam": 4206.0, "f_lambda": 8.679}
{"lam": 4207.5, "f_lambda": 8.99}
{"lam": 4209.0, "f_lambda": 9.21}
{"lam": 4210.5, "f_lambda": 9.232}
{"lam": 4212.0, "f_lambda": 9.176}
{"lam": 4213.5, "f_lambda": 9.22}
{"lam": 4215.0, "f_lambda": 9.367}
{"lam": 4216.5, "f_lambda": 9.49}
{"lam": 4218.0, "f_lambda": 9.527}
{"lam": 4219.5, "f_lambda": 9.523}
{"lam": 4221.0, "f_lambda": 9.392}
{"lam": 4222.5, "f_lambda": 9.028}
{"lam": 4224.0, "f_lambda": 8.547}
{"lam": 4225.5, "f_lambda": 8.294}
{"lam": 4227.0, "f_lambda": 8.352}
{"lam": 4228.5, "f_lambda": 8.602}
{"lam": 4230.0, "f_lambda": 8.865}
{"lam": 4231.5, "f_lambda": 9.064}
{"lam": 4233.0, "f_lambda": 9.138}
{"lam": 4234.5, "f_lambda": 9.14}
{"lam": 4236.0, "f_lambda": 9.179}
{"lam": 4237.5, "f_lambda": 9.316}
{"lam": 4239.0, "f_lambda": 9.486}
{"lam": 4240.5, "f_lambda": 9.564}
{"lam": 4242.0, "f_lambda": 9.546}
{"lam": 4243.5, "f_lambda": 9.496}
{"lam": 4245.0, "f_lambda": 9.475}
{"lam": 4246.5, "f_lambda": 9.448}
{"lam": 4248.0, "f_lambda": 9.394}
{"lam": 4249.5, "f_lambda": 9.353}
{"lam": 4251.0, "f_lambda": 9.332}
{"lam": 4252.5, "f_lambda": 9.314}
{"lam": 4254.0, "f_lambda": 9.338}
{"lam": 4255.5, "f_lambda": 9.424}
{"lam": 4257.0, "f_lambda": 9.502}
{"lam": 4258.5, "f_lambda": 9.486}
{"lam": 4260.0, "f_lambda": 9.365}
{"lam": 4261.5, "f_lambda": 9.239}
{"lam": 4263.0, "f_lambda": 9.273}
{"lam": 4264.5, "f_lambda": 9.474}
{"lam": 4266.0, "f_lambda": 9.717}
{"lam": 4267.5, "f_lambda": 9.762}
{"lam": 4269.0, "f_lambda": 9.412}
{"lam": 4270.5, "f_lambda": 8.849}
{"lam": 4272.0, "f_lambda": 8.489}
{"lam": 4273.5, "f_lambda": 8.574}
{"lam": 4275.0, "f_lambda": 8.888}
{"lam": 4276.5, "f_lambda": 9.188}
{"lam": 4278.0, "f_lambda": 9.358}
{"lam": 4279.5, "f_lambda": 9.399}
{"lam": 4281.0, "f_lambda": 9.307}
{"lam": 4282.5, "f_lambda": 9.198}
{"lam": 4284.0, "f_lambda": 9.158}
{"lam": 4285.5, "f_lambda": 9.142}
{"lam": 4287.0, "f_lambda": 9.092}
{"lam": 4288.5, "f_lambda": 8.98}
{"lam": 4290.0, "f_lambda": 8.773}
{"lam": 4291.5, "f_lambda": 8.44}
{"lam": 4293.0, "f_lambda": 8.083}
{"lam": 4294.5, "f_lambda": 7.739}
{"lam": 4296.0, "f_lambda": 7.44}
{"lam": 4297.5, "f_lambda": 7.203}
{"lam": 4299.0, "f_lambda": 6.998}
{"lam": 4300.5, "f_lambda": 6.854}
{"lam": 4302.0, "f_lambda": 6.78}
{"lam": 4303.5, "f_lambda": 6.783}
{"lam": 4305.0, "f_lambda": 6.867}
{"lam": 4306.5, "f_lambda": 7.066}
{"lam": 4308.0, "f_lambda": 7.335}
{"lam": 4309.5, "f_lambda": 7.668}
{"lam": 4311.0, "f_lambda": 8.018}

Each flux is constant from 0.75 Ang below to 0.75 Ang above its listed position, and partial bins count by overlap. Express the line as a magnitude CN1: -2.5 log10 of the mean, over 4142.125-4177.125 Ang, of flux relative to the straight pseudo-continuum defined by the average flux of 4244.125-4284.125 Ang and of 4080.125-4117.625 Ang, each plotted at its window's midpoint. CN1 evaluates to 0.05 mag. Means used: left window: 8.59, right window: 9.29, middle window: 8.41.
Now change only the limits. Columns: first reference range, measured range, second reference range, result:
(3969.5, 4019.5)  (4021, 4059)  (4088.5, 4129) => -0.12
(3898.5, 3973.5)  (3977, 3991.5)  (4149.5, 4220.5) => -0.24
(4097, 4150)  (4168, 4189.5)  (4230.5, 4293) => 0.06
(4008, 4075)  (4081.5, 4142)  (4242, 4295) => 0.03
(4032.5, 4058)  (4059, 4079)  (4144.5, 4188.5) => 0.05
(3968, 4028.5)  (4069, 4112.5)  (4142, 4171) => -0.05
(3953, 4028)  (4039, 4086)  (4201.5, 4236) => -0.11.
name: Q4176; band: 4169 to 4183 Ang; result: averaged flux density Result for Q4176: 8.27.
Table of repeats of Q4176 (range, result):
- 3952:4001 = 6.09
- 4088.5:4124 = 8.48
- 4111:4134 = 8.57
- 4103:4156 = 8.59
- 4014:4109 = 8.67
